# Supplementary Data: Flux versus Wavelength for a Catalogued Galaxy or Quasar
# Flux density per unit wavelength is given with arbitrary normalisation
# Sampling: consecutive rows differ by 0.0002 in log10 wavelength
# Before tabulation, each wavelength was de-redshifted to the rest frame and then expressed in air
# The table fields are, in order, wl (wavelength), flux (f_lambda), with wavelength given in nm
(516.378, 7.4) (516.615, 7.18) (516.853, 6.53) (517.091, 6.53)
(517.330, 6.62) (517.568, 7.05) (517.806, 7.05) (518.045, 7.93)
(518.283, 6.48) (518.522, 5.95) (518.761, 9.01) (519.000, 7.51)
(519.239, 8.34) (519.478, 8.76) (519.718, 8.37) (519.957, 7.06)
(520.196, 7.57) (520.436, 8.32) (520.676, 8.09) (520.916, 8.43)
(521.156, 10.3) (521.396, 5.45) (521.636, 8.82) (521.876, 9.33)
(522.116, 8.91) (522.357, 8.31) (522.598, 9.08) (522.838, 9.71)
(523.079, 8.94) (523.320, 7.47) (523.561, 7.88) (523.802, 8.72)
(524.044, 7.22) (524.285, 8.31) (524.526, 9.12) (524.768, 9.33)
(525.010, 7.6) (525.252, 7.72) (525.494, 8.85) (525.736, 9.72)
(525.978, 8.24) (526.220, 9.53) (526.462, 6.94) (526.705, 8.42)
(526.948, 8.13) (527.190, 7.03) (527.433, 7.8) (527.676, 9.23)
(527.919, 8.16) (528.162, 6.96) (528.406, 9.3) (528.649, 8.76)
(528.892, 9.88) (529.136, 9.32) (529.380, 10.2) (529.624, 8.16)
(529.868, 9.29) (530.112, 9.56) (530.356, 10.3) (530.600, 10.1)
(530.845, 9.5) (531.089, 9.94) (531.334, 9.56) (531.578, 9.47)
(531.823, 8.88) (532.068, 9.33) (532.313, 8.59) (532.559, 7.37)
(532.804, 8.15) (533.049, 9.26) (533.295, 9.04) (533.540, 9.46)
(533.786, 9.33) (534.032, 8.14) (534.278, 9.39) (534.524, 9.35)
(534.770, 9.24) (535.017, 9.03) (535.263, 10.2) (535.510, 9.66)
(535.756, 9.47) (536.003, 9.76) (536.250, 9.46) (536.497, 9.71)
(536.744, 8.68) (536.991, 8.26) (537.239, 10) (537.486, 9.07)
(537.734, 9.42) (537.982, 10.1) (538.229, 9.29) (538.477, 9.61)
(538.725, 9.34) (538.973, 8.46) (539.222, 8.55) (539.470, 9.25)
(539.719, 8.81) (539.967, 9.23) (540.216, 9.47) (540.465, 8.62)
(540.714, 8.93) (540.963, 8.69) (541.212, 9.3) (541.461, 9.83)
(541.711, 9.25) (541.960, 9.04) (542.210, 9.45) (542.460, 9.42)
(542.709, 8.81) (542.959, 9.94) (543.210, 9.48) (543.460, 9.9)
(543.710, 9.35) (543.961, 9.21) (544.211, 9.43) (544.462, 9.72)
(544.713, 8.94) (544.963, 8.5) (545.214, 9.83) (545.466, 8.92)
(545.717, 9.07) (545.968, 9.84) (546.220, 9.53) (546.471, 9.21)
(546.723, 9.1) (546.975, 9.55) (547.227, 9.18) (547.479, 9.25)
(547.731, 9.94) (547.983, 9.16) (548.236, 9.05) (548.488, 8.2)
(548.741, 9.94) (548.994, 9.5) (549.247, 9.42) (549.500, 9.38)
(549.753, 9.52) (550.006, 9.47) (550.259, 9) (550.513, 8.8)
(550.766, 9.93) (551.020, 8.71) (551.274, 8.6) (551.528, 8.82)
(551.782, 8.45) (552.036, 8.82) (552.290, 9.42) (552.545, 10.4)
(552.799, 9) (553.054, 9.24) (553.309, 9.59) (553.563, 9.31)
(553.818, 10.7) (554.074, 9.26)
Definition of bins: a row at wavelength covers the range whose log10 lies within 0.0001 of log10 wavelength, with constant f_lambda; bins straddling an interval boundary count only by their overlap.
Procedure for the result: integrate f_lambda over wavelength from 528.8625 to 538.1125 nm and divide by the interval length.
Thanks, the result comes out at 9.3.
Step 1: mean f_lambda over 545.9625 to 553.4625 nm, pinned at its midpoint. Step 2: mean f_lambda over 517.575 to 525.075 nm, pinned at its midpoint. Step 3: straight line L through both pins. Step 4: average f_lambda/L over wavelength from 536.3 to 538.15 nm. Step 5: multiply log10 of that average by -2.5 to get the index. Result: -0.07 mag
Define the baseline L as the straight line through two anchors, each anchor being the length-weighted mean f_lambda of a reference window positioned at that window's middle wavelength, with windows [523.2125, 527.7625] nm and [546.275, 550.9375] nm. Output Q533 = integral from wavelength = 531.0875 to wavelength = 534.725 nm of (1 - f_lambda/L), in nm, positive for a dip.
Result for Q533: -0.16 nm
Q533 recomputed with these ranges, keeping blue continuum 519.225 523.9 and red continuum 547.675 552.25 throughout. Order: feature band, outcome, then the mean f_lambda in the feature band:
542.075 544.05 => -0.11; 9.44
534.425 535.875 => -0.12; 9.5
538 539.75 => -0.05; 9.12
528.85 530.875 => -0.23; 9.58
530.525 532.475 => -0.16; 9.36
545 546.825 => -0.06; 9.32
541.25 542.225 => -0.05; 9.38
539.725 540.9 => -0.02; 9.02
